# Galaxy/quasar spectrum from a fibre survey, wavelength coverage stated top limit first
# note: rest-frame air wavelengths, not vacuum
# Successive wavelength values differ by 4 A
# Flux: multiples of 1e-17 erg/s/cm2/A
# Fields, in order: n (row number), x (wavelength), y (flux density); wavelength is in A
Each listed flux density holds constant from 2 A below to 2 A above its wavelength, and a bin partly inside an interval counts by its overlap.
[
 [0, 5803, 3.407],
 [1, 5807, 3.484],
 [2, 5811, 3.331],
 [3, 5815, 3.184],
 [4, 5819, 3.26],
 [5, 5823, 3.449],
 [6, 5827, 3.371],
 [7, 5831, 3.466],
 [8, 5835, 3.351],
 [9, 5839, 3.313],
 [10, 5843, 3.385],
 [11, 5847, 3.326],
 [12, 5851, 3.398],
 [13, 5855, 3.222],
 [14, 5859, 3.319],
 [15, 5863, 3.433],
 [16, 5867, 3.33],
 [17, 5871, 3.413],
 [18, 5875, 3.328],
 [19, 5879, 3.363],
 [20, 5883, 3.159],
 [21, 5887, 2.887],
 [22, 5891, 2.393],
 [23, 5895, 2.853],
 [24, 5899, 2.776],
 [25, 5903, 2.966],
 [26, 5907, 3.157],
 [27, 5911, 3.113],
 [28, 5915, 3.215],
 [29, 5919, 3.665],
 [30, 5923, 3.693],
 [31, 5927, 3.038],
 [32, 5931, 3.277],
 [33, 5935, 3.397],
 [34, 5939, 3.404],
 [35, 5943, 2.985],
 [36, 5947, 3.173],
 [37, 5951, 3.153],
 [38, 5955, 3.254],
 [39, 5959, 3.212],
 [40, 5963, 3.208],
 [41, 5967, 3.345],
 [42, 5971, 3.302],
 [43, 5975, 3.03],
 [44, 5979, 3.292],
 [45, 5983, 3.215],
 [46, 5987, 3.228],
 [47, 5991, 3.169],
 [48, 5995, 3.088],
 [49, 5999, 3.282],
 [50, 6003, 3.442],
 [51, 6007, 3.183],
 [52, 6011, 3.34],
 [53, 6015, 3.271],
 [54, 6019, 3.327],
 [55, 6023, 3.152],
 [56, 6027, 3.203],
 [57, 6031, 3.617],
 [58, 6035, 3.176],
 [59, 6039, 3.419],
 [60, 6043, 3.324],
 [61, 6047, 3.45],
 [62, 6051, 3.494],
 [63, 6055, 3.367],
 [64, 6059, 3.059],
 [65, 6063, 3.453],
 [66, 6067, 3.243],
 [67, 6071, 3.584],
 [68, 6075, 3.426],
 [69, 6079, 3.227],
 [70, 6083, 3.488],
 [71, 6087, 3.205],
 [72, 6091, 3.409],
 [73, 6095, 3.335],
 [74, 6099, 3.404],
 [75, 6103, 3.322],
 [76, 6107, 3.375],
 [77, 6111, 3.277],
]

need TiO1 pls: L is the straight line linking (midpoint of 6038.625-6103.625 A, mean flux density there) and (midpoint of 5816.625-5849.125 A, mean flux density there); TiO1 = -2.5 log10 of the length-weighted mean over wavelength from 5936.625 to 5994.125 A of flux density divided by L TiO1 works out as 0.05 mag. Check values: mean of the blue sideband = 3.36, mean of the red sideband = 3.36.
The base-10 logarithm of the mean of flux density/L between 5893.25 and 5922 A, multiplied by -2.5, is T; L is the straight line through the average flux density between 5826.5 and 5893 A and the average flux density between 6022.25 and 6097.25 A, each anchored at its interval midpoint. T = 0.05 mag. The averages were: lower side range 3.26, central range 3.13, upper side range 3.35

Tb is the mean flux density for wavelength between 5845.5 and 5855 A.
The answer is 3.33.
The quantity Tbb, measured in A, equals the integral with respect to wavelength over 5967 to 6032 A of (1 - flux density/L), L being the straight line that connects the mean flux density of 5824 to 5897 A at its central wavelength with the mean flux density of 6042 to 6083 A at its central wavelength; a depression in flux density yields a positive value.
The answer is 1.45 A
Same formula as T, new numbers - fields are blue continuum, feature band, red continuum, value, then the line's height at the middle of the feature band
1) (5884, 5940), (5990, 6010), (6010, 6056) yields 0.015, 3.29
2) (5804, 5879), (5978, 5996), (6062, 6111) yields 0.054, 3.36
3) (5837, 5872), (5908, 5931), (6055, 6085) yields 0.006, 3.35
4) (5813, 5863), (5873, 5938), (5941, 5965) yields 0.030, 3.24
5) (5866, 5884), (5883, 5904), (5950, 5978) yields 0.179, 3.3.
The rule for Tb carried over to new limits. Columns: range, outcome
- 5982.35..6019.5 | 3.25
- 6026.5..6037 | 3.35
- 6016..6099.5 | 3.35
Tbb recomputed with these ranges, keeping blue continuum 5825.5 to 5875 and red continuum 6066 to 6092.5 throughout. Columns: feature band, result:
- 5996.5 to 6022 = 0.5 A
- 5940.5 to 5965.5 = 1.4 A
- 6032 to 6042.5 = 0.1 A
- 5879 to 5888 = 0.7 A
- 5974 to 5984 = 0.5 A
